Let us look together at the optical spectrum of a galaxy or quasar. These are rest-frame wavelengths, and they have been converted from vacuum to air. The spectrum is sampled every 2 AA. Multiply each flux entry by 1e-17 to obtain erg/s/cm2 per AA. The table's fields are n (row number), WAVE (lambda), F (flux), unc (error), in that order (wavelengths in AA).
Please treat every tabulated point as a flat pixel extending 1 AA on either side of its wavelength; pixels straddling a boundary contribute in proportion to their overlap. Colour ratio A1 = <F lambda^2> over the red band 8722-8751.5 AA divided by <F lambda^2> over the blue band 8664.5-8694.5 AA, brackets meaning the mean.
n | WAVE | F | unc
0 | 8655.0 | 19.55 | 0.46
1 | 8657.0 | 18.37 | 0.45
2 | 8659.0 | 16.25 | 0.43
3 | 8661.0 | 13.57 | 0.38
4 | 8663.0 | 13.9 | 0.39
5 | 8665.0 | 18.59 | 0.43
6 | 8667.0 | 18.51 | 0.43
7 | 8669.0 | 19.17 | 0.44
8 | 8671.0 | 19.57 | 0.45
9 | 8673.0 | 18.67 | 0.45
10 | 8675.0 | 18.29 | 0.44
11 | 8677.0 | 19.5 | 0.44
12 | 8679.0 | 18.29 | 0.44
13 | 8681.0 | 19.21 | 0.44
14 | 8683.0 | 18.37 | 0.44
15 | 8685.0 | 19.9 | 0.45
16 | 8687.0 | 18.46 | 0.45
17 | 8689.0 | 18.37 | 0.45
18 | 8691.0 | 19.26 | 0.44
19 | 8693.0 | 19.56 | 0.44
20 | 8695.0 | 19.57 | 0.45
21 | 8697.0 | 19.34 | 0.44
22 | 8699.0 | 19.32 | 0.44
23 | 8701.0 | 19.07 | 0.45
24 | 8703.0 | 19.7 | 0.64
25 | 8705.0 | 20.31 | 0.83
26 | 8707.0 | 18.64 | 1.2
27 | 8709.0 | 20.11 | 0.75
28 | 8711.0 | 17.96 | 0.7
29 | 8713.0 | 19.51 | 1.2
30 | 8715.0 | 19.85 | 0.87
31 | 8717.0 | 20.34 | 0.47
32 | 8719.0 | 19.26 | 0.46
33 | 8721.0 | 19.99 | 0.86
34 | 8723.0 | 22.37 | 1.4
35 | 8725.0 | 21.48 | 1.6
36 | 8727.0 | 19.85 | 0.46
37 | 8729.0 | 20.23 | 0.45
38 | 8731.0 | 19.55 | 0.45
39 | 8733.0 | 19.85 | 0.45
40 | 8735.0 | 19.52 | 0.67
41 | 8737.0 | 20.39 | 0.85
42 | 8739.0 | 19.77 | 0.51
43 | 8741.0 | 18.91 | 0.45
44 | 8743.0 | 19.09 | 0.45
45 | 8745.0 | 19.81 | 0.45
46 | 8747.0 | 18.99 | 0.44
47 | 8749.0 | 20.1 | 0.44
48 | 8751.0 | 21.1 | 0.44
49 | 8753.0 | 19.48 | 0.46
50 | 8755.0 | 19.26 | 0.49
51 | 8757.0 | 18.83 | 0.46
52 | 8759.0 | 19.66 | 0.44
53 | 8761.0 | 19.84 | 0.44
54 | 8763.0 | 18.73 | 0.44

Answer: 1.1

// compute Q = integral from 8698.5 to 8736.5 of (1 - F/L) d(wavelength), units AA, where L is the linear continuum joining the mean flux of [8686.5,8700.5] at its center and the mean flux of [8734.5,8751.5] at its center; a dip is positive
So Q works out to -0.8 AA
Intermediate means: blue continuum 19.1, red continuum 19.7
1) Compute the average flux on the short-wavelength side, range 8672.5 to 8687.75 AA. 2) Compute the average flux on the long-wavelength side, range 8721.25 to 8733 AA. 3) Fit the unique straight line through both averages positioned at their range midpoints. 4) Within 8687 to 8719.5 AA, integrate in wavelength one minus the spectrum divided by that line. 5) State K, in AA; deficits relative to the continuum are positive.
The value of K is 0.56 AA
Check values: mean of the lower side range 18.8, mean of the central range 19.4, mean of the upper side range 20.6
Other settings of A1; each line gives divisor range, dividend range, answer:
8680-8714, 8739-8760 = 1.03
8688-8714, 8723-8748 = 1.04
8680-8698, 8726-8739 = 1.05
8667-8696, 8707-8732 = 1.06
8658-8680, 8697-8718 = 1.11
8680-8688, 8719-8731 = 1.09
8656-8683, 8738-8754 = 1.12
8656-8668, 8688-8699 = 1.17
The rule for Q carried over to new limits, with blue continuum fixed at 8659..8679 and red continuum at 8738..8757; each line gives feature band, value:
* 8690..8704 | -0.79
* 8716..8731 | -1.14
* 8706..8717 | -0.35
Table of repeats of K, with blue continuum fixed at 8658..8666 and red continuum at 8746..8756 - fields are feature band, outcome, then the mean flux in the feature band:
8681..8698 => -2.3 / 19.1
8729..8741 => -0.5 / 19.8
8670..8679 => -1.5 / 18.9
